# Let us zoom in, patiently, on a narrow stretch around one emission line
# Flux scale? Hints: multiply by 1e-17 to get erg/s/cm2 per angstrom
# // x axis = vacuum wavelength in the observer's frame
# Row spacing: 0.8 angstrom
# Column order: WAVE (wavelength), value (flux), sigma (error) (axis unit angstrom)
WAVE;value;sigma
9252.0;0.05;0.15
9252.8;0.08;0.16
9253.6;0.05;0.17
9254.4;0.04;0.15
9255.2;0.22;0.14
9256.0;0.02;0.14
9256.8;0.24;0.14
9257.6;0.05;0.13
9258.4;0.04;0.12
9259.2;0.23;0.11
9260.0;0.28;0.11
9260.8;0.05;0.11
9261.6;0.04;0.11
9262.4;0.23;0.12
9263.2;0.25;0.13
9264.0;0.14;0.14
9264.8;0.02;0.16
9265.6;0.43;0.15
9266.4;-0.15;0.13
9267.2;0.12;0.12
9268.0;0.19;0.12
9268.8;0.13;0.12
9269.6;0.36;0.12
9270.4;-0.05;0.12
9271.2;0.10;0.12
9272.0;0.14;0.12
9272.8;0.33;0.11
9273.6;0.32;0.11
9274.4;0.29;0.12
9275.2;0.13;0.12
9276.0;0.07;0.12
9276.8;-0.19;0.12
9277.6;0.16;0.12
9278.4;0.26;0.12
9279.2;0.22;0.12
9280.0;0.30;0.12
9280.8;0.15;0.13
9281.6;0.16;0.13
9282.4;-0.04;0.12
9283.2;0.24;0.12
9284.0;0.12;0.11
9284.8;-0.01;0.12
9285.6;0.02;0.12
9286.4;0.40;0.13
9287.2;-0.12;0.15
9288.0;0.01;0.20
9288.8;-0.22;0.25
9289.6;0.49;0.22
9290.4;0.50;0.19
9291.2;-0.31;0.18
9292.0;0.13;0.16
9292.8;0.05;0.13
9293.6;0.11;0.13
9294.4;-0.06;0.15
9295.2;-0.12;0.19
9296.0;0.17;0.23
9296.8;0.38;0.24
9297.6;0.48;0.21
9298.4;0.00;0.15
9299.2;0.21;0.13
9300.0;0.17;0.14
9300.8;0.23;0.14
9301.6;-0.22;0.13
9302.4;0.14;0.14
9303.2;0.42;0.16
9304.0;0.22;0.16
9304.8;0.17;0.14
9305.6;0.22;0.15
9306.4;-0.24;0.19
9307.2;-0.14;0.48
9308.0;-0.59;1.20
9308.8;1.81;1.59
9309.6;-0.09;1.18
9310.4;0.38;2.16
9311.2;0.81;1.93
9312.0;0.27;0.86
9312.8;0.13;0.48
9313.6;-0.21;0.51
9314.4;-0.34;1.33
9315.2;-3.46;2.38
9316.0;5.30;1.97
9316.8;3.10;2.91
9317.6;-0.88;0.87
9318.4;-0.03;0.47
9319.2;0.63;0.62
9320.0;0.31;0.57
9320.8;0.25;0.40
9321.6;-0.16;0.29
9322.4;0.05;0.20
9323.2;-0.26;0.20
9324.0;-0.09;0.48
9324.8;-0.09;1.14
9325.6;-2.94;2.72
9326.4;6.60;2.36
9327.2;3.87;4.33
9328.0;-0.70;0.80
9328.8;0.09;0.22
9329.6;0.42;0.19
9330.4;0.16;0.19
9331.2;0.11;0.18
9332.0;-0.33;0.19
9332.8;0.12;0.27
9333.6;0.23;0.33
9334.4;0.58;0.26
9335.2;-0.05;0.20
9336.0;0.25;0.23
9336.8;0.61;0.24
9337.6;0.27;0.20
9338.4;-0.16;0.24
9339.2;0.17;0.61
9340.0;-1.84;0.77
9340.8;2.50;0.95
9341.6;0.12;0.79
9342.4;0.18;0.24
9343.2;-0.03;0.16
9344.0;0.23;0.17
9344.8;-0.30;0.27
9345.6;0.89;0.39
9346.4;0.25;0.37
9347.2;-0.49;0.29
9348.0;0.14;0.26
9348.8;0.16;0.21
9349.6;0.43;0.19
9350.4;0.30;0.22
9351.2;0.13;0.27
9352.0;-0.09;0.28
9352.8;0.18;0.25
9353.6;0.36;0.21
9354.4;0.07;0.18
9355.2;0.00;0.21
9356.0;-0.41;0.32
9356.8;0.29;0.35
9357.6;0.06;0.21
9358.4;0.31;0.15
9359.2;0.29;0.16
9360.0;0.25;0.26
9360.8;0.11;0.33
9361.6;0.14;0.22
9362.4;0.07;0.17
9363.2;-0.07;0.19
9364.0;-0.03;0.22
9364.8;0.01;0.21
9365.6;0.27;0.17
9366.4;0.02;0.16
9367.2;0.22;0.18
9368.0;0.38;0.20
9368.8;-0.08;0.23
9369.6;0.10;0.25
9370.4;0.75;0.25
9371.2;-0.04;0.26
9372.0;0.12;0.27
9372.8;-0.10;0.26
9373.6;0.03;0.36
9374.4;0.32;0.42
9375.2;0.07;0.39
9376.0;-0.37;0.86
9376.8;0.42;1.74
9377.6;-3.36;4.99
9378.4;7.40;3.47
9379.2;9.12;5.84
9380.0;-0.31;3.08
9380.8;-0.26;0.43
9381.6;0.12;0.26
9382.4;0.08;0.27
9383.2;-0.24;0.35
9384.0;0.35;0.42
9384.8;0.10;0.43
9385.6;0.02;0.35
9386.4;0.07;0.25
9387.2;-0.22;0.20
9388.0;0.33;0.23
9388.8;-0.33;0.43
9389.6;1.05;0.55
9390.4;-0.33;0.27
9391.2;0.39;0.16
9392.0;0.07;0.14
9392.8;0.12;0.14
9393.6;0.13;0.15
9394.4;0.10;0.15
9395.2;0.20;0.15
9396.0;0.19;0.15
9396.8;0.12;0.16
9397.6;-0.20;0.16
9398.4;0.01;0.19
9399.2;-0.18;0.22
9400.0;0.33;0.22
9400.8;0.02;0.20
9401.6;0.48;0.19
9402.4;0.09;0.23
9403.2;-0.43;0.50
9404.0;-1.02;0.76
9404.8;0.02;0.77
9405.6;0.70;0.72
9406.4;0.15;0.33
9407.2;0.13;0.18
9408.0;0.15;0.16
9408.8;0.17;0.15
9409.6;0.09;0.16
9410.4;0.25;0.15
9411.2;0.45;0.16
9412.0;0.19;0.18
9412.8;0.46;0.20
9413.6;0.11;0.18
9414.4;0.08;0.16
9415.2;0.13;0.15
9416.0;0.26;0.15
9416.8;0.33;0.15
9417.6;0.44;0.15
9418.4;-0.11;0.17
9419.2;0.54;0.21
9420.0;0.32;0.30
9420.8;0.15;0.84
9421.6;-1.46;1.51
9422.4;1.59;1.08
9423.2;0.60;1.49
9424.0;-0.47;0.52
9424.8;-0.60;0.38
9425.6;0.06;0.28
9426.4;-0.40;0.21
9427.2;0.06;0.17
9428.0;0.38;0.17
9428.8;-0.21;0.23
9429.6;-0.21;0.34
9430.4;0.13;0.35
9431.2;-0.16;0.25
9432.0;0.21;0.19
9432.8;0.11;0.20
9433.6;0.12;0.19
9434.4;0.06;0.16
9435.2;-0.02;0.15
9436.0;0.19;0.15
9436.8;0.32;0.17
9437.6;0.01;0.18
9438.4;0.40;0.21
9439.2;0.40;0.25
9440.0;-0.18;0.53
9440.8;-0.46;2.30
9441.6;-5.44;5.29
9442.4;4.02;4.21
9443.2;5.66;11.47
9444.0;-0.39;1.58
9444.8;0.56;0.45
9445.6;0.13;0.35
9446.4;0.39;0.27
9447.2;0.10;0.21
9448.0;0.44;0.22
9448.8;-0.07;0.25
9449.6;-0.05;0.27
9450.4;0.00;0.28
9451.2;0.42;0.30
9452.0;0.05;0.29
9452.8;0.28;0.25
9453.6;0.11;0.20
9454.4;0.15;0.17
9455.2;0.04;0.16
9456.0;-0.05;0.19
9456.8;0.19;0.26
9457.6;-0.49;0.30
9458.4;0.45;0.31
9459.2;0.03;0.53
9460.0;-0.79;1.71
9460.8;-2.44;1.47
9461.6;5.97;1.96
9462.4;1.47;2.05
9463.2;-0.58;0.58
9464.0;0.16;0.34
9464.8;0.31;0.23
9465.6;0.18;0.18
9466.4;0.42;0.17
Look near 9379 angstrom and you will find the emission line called H-gamma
